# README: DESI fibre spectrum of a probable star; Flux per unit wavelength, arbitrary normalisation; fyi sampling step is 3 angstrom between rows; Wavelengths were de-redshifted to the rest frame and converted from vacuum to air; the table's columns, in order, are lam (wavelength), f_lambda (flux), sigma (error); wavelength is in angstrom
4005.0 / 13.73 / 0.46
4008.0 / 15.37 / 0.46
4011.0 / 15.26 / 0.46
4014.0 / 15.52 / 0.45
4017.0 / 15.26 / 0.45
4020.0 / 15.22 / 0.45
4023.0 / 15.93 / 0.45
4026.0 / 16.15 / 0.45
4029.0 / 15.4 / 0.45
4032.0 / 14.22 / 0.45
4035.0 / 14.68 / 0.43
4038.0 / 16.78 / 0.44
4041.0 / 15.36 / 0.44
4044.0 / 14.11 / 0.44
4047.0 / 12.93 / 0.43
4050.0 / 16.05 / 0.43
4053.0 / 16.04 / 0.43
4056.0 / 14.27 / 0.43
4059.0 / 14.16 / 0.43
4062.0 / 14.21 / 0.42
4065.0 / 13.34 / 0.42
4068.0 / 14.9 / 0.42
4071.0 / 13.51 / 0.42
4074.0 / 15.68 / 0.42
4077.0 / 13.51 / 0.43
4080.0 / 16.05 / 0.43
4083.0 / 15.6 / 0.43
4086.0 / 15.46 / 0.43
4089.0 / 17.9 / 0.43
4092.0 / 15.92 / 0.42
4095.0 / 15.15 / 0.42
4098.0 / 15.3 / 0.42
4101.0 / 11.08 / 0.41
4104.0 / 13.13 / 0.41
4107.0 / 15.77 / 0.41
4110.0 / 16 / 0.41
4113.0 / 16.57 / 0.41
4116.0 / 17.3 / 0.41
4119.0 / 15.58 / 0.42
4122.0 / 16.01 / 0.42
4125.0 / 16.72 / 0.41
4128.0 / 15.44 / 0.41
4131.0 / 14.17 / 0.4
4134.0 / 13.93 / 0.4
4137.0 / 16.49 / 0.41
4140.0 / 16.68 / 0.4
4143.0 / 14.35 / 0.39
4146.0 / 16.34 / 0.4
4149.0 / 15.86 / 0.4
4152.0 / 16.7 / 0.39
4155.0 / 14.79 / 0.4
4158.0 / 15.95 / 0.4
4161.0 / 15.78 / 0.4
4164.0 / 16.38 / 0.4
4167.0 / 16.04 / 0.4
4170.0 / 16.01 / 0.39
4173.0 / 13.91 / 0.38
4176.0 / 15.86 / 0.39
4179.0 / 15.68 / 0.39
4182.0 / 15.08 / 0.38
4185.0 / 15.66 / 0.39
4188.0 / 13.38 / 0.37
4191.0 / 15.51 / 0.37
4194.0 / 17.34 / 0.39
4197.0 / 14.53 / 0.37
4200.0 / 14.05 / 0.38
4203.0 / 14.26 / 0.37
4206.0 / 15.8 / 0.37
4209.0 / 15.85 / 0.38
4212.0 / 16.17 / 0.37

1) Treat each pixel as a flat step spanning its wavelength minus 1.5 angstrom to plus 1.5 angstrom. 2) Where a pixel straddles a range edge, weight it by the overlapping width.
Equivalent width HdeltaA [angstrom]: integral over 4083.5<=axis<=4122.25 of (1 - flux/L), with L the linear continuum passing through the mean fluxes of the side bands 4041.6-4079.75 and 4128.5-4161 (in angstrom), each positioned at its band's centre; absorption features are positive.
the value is -1.2 angstrom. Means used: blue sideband 14.5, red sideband 15.5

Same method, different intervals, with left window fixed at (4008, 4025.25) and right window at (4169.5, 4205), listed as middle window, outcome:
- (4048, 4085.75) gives 1.4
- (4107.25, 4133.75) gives -1.1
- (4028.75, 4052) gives 0.7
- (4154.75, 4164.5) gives -0.4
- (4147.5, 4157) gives -0.4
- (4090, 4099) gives -0.2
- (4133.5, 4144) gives -0.2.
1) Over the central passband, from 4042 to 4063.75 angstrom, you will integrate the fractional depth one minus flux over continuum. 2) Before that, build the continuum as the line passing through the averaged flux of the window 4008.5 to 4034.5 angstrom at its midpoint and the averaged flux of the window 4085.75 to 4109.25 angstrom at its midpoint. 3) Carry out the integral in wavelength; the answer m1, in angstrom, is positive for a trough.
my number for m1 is 0.92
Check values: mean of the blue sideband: 15.3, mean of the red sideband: 15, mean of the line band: 14.5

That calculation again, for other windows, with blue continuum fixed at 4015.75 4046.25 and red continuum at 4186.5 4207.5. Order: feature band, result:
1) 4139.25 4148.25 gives -0.4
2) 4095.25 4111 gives 0.9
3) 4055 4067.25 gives 0.9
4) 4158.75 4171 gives -0.8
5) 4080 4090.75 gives -0.8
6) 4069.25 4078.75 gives 0.6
